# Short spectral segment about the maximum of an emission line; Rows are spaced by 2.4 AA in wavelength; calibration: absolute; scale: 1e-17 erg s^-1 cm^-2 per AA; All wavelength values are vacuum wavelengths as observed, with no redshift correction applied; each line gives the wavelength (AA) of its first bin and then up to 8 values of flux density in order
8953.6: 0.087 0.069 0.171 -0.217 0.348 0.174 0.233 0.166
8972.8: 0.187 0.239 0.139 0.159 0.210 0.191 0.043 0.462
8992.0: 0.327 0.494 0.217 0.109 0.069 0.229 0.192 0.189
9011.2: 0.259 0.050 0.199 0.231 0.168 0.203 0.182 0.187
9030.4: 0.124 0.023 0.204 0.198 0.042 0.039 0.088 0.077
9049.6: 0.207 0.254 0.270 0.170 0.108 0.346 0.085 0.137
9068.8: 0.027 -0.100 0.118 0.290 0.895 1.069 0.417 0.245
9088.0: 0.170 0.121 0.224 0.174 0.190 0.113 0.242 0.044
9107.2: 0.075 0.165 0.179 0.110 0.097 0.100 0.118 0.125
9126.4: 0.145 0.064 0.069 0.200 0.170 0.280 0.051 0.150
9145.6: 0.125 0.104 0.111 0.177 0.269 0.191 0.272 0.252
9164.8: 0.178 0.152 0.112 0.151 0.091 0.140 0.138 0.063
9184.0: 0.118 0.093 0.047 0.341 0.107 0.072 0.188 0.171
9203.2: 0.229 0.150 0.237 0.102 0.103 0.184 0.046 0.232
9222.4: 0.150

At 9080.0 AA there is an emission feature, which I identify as [O III]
